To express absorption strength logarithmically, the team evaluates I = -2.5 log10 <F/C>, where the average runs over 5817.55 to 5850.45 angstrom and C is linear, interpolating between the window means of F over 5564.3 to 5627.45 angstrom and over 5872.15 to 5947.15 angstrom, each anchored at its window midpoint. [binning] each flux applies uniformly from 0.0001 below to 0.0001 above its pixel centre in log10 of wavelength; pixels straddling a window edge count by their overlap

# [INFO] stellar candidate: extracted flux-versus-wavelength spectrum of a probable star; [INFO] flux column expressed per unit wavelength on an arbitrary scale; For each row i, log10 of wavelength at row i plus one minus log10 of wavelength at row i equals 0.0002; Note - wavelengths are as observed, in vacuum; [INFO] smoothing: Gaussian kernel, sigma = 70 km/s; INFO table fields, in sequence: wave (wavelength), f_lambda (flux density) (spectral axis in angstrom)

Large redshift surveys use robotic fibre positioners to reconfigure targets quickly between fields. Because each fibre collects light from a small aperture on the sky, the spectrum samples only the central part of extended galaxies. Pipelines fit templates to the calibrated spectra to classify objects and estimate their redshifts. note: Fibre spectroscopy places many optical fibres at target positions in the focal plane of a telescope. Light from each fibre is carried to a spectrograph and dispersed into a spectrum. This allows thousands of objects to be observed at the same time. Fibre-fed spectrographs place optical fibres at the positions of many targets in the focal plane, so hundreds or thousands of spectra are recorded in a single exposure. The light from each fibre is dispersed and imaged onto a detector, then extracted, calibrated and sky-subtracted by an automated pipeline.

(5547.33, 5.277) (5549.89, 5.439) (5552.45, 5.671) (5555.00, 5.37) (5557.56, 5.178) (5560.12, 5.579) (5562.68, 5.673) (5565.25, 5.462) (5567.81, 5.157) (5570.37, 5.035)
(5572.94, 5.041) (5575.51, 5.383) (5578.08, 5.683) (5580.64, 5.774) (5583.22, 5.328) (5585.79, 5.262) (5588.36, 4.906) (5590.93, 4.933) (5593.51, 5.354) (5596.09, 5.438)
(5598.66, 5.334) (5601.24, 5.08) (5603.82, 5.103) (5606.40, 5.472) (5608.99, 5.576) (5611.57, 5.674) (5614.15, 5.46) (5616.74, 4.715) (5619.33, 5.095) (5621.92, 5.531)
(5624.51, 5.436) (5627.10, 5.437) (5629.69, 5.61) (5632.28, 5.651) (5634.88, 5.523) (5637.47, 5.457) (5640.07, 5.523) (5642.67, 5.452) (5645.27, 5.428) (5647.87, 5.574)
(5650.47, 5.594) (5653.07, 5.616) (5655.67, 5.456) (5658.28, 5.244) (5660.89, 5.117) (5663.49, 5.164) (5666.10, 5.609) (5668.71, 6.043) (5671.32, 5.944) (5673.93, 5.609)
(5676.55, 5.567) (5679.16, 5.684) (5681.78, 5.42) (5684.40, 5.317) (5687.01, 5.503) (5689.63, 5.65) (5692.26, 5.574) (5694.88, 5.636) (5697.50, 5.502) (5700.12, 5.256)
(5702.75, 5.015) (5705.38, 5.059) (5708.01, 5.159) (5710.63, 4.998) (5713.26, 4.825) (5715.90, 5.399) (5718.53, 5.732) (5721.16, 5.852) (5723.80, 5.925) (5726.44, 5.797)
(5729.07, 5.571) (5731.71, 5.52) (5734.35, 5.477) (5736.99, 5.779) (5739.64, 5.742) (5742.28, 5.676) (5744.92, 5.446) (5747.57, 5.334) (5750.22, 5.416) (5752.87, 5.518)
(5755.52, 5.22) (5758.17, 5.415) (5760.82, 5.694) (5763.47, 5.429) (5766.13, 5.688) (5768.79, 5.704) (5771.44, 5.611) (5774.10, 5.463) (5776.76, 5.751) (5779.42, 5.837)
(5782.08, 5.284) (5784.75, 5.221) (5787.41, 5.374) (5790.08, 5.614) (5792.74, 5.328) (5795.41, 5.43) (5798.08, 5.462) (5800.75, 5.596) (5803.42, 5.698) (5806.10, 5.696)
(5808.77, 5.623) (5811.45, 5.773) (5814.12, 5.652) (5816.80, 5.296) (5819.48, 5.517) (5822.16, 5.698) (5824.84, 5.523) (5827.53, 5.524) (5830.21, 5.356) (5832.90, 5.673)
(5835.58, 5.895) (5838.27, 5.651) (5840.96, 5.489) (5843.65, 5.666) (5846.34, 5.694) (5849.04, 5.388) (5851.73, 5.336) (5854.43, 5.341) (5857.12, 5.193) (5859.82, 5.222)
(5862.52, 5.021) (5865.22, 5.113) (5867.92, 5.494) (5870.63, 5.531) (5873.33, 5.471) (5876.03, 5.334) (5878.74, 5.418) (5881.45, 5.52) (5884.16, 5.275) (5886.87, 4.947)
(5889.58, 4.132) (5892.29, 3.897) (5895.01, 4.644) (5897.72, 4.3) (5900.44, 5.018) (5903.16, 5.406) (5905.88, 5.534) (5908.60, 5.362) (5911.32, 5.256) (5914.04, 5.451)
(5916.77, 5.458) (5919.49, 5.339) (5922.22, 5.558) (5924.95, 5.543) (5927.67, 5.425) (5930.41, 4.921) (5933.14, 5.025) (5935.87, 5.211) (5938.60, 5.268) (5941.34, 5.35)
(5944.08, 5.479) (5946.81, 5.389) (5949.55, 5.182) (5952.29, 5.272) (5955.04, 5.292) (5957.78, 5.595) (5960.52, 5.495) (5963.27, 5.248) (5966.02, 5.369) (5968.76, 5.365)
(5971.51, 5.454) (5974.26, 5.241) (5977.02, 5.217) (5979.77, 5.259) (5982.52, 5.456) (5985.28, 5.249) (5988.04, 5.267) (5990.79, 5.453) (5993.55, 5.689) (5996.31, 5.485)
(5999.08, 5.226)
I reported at -0.076 mag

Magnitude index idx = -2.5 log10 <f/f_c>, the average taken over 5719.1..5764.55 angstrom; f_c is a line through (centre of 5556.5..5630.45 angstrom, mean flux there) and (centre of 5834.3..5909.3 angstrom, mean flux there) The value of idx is -0.06 mag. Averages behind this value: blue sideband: 5.33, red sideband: 5.22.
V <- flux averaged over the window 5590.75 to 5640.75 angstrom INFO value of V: 5.38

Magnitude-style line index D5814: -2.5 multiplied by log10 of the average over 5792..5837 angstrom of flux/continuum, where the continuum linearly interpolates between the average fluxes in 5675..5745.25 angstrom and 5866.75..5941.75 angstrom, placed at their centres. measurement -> -0.05 mag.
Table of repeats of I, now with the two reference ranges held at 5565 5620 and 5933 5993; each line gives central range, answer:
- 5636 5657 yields -0.04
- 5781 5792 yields -0.01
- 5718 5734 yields -0.08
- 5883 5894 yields 0.17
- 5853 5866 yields 0.03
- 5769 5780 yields -0.07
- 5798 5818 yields -0.06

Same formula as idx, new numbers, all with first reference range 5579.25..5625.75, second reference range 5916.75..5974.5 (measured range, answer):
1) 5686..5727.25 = -0.022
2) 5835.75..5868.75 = -0.014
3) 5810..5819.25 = -0.048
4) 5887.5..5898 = 0.237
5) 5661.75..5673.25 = -0.071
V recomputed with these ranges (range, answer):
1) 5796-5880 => 5.49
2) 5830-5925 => 5.27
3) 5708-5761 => 5.5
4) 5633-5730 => 5.48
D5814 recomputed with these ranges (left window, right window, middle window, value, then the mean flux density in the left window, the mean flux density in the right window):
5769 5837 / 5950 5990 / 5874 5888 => 0.03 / 5.56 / 5.34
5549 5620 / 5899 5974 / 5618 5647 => -0.03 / 5.33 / 5.34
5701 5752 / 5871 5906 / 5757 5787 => -0.04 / 5.46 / 4.99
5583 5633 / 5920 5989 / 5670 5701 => -0.05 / 5.32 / 5.33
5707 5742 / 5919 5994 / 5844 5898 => 0.06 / 5.53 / 5.34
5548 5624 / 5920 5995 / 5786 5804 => -0.03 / 5.33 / 5.34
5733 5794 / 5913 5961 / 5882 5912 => 0.10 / 5.52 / 5.34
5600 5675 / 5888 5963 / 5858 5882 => -0.02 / 5.46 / 5.18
